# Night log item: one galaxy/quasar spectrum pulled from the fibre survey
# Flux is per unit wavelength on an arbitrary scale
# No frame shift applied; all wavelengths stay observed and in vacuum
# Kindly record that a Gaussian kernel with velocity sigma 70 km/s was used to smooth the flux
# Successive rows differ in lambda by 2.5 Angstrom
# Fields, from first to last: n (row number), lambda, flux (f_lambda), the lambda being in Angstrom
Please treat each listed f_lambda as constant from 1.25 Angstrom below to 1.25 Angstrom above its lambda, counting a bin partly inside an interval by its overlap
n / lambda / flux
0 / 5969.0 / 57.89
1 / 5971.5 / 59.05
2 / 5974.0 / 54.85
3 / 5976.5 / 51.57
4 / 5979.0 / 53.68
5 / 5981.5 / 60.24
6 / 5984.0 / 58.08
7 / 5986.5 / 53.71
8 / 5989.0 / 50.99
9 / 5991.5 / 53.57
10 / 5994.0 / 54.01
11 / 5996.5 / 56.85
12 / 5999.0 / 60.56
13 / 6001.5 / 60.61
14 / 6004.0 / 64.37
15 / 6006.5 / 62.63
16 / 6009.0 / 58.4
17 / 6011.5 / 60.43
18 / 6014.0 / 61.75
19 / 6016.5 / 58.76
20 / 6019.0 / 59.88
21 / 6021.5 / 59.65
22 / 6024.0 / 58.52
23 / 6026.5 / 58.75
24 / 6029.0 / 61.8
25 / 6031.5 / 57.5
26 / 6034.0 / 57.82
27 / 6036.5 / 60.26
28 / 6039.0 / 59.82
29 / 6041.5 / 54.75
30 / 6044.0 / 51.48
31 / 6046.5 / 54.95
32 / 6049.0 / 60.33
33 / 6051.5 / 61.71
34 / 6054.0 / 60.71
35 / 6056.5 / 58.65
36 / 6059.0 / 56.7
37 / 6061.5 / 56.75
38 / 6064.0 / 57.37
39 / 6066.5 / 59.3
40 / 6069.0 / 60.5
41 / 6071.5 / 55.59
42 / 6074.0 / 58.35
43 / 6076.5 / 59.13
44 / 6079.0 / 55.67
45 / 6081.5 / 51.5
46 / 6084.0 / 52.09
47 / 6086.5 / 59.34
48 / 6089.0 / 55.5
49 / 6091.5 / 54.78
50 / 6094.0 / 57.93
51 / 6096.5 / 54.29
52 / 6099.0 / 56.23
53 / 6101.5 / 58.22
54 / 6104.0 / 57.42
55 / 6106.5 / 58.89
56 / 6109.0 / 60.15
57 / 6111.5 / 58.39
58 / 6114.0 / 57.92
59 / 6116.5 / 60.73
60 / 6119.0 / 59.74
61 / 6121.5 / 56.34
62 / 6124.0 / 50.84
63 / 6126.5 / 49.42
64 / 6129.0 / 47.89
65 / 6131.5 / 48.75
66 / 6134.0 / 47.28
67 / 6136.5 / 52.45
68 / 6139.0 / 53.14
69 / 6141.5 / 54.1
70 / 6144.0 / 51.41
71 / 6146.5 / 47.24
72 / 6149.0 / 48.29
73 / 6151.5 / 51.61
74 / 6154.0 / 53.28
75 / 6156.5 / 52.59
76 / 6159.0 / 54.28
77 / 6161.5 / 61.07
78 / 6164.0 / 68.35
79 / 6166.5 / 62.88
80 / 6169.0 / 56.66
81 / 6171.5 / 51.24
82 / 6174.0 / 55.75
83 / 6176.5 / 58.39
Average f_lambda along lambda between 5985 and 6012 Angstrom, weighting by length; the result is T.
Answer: 57.8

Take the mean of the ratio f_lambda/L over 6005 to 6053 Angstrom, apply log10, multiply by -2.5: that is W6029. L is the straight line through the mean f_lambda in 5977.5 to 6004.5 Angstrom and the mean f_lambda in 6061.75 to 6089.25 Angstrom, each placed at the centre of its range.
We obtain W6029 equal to -0.04 mag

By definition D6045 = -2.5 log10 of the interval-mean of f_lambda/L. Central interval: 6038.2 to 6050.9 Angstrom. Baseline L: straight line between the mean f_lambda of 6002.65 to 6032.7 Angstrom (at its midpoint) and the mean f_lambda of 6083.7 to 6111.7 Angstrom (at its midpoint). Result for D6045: 0.05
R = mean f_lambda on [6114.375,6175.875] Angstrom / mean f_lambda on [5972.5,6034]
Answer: 0.93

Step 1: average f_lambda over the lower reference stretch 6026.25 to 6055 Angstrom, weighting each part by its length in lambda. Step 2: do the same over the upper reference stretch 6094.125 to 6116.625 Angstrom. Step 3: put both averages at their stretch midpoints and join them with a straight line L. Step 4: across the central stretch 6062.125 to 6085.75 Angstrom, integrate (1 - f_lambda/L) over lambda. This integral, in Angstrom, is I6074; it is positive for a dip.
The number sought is 0.57 Angstrom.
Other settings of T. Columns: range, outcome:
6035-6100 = 57.1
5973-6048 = 57.7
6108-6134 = 54.6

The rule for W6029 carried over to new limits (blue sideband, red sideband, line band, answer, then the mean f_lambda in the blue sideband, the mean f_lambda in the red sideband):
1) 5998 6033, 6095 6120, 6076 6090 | 0.06 mag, 60.2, 58.2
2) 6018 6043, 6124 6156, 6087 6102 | -0.05 mag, 58.8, 50.5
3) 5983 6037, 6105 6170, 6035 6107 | -0.01 mag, 58.6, 54.8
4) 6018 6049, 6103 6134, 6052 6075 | -0.02 mag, 58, 55.2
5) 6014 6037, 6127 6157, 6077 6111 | -0.04 mag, 59.3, 50.6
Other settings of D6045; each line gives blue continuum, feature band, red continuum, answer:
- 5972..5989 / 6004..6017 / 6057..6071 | -0.09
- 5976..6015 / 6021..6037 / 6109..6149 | -0.05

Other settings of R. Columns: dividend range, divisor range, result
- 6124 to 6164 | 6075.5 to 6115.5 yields 0.92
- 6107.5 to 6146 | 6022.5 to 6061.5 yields 0.92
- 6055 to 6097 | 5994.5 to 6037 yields 0.95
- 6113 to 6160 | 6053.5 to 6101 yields 0.92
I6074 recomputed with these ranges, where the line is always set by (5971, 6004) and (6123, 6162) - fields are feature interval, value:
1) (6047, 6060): -1.27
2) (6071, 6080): -0.66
